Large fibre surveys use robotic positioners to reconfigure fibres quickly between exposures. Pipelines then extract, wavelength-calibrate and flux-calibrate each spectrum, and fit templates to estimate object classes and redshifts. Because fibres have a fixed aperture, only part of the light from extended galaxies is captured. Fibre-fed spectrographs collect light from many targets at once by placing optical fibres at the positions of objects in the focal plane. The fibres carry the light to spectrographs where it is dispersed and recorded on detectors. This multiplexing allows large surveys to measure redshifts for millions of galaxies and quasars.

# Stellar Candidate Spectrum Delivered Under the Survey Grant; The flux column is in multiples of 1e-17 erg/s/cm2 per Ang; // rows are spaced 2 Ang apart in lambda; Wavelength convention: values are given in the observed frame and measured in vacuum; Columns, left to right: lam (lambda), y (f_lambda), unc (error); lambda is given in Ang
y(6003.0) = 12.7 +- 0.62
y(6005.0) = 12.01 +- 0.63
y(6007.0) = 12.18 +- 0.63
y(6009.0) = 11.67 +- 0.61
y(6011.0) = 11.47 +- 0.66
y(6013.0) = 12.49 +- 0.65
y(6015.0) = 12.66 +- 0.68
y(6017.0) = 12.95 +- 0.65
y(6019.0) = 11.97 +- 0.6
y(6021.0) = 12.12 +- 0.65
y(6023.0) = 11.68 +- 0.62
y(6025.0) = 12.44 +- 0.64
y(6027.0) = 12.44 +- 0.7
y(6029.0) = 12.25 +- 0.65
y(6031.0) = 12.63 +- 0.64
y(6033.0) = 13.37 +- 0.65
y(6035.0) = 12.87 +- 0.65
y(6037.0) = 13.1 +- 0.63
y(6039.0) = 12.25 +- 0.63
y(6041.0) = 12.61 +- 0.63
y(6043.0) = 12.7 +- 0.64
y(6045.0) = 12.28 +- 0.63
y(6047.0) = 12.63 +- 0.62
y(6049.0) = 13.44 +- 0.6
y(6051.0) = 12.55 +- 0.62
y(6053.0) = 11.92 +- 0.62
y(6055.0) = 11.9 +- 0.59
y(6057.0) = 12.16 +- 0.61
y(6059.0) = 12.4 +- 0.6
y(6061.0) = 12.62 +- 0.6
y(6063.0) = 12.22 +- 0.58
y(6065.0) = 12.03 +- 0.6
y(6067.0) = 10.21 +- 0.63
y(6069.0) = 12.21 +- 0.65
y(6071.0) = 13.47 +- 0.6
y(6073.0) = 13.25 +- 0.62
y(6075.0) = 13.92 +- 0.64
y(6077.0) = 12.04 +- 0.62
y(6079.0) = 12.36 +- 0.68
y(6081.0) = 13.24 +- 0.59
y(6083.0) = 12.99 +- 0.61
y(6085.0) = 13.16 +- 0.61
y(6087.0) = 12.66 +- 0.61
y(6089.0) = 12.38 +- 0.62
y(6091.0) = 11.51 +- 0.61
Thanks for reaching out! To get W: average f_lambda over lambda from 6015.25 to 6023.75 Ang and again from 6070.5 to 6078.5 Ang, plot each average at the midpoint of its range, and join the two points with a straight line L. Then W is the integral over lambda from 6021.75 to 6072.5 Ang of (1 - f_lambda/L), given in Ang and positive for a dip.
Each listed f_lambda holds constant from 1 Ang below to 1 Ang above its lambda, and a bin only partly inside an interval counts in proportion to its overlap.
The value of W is 1.0 Ang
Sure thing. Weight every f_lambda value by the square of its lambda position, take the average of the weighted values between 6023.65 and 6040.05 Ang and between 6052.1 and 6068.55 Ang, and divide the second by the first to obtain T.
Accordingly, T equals 0.95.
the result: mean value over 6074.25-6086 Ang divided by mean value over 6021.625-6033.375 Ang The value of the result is 1.04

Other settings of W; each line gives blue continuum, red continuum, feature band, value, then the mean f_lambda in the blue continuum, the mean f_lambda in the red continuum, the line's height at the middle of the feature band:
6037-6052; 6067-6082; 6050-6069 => 1.0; 12.7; 12.7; 12.7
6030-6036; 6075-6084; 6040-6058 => 0.6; 13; 12.8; 12.9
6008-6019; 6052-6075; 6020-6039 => -0.4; 12.2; 12.3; 12.2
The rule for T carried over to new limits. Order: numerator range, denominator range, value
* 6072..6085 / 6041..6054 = 1.04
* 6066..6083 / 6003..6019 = 1.05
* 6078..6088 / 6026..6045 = 1.03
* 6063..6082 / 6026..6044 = 1.00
